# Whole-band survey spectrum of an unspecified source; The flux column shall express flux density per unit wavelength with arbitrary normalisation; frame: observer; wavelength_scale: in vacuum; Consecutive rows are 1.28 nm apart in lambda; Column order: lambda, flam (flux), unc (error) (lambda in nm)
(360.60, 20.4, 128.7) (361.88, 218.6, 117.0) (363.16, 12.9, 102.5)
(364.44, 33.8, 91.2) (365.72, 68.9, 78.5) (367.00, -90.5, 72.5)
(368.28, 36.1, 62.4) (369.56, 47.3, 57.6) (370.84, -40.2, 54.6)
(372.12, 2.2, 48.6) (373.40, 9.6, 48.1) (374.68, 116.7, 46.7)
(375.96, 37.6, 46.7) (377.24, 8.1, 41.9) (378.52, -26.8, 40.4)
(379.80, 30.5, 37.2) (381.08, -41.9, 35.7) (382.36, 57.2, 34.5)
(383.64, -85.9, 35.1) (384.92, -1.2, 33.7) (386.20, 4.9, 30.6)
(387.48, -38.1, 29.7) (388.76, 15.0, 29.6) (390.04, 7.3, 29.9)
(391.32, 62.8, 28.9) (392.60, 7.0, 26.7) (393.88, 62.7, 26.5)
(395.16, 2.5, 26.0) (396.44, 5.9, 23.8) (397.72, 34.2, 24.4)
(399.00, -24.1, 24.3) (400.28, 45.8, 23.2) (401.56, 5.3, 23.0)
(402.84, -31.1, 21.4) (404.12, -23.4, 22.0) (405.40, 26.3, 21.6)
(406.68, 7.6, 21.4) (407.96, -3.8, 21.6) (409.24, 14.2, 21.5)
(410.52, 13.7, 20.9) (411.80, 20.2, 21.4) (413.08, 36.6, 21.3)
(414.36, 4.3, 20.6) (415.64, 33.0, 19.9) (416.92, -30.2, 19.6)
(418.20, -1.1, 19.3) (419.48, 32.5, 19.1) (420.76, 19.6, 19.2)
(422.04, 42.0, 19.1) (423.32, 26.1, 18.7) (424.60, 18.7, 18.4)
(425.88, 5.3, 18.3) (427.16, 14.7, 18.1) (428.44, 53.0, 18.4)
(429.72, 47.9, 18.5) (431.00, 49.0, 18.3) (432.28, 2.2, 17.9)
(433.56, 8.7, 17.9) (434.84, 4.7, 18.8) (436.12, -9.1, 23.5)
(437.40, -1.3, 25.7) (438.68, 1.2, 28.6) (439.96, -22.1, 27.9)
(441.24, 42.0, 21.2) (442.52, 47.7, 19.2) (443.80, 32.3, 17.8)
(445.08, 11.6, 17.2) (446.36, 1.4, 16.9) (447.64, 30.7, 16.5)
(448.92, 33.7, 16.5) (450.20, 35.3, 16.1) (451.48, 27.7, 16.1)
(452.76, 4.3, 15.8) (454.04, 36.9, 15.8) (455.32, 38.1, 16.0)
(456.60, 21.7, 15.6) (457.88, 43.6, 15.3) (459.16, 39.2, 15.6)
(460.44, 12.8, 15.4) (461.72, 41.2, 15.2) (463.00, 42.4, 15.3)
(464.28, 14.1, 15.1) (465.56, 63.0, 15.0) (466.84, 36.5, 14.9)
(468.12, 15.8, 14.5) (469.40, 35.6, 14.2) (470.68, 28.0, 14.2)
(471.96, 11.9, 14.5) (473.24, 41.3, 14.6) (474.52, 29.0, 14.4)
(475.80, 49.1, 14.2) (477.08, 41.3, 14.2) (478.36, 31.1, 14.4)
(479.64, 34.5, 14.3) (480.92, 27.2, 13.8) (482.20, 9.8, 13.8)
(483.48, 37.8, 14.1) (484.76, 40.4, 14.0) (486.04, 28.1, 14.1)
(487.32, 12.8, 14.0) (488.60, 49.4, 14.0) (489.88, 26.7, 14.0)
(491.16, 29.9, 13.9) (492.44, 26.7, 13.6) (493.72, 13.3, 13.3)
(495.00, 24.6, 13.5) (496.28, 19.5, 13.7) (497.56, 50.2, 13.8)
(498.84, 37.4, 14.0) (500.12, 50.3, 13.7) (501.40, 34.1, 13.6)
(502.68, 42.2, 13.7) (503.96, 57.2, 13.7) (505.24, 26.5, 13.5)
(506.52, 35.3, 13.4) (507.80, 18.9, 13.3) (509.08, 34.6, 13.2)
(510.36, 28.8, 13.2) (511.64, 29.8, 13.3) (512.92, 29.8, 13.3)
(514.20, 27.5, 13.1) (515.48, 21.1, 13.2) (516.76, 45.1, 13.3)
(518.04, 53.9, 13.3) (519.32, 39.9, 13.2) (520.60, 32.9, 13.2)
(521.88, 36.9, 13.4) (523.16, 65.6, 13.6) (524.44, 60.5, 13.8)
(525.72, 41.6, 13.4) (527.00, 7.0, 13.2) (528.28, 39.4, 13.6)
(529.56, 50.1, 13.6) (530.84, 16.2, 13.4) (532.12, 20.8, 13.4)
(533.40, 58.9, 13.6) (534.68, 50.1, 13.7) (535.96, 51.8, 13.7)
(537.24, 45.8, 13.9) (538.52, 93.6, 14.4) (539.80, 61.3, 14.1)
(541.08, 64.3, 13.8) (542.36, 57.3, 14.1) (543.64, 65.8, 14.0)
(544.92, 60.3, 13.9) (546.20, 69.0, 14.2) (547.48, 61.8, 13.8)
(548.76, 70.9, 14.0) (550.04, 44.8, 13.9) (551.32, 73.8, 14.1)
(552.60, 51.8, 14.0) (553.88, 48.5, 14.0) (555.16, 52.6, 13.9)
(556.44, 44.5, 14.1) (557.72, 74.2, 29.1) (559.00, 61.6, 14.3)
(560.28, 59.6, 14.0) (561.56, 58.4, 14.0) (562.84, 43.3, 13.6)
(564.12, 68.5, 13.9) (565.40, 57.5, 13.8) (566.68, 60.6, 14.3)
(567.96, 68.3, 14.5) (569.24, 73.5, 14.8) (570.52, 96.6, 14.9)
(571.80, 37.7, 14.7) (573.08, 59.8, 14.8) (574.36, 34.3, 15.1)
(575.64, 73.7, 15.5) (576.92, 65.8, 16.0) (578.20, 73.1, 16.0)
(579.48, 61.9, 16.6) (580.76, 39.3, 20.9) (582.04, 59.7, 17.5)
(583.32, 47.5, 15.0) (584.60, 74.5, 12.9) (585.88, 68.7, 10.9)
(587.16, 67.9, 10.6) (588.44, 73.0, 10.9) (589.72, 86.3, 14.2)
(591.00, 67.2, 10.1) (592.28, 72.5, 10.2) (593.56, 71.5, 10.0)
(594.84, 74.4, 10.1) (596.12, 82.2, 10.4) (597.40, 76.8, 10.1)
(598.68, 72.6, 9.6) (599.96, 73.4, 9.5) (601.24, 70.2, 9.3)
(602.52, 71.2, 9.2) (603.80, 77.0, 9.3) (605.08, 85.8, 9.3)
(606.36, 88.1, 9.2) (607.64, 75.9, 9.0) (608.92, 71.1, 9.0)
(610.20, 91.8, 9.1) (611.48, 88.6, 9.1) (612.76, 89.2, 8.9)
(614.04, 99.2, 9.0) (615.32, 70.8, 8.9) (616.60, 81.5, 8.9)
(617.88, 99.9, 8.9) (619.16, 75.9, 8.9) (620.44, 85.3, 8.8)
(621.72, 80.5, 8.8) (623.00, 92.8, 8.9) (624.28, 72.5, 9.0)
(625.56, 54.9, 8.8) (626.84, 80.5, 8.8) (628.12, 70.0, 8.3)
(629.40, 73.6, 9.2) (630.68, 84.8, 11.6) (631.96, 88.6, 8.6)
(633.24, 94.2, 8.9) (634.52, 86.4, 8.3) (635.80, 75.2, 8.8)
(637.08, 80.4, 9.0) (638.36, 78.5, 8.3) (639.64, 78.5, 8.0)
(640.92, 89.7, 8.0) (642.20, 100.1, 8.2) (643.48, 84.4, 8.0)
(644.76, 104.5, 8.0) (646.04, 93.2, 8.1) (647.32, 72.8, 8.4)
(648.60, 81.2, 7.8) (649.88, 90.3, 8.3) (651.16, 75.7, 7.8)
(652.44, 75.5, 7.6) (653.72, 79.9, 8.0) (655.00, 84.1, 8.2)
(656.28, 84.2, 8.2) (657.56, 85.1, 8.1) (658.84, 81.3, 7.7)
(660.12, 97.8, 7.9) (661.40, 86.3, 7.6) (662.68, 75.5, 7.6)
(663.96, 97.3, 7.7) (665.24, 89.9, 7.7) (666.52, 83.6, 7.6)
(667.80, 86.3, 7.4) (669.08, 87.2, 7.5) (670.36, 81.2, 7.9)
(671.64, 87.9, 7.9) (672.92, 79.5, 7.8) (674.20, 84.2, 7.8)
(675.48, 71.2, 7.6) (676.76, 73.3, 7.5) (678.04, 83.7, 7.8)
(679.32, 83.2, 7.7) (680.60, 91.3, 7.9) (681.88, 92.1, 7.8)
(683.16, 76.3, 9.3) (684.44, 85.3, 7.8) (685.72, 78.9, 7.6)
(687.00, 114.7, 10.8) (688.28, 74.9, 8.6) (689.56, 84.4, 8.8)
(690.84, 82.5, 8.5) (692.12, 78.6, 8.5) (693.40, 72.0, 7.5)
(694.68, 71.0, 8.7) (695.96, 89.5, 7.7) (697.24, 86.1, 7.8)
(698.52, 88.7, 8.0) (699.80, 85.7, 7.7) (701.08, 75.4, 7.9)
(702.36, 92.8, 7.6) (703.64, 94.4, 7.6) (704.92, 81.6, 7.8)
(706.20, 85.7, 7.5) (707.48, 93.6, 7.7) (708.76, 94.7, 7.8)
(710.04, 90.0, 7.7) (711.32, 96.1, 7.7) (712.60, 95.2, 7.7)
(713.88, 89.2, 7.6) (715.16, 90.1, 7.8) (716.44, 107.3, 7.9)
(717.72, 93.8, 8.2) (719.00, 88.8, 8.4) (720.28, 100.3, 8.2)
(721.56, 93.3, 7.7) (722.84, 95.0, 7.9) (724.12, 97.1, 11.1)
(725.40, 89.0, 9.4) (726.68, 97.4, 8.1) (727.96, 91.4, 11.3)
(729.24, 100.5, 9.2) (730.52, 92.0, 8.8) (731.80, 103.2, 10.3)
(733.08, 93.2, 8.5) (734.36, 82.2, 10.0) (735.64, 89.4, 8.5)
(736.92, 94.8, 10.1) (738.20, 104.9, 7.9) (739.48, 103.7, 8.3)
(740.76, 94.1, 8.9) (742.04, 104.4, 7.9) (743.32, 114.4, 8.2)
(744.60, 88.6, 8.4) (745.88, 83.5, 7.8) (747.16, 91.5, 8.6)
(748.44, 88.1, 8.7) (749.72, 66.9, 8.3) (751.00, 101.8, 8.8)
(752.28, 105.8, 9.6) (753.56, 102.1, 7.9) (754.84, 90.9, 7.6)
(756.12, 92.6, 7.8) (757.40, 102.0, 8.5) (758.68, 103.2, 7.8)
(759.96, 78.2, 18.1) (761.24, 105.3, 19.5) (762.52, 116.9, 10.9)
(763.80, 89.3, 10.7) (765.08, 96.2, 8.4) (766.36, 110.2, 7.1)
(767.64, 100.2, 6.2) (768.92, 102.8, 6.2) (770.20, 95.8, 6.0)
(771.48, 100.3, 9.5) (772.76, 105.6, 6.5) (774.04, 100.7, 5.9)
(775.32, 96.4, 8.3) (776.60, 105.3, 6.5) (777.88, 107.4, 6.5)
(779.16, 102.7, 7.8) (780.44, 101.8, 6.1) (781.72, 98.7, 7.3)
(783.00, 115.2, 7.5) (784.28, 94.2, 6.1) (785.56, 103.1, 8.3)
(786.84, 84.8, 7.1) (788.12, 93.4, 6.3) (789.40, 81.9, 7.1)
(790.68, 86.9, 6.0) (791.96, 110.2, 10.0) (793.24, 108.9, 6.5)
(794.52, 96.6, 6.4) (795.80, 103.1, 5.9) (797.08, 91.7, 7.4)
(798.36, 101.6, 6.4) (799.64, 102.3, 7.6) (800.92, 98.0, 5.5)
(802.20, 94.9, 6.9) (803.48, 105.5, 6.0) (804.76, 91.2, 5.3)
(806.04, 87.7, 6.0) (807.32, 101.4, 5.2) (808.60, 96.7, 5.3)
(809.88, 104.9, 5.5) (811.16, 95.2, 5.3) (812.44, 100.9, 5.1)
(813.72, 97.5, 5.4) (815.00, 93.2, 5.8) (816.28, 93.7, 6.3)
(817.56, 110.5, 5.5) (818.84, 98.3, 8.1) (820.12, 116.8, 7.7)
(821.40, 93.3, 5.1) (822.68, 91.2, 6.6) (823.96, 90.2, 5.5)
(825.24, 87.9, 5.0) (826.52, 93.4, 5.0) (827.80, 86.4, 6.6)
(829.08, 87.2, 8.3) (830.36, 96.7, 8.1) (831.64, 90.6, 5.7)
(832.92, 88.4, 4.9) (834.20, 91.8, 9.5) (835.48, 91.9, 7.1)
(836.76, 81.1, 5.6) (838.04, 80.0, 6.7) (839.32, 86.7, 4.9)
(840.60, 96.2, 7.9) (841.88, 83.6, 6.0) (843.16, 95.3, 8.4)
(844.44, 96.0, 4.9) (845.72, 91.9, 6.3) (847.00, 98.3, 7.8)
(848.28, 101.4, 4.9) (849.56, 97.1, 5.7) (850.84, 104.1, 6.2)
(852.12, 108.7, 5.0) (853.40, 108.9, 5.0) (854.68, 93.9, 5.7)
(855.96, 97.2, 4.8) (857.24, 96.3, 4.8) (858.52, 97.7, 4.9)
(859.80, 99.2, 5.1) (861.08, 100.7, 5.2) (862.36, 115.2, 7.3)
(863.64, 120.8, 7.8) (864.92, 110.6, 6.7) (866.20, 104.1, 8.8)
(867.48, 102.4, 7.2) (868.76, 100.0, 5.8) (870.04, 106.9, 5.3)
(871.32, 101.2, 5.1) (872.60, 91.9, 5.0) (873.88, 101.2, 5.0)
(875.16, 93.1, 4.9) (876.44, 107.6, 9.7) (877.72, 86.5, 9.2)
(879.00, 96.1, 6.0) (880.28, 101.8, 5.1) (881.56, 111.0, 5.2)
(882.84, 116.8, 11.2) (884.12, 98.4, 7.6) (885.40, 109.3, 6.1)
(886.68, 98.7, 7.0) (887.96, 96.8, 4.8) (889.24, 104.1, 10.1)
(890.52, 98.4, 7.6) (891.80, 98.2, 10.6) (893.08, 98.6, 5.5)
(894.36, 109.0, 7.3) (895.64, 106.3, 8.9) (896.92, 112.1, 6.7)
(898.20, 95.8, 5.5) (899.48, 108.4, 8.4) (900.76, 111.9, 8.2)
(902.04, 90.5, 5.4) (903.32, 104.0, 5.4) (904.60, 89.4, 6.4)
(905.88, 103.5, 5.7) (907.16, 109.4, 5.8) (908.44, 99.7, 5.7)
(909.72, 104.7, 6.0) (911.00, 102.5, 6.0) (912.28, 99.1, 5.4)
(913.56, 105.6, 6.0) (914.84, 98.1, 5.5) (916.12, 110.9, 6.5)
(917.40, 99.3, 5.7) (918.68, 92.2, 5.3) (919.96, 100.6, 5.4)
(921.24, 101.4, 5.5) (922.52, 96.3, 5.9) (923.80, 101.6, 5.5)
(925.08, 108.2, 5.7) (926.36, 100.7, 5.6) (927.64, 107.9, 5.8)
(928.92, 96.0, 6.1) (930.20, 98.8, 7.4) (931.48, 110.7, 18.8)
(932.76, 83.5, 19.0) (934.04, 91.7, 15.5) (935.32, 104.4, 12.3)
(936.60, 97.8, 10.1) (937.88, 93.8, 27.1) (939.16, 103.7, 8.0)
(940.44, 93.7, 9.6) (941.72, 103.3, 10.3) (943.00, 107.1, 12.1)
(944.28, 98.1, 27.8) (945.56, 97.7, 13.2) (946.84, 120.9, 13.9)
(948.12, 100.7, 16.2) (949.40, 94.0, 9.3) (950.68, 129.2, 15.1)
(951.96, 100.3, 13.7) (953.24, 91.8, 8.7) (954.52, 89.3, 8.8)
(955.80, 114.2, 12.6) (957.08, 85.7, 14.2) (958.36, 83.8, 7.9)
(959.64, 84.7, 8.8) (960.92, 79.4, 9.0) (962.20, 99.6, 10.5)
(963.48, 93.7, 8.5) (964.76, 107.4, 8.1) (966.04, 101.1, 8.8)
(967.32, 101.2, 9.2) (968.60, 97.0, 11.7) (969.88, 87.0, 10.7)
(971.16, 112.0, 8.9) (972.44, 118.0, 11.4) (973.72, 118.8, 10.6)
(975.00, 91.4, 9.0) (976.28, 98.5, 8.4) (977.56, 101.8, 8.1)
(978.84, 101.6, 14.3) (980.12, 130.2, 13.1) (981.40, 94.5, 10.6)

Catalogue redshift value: 0.34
